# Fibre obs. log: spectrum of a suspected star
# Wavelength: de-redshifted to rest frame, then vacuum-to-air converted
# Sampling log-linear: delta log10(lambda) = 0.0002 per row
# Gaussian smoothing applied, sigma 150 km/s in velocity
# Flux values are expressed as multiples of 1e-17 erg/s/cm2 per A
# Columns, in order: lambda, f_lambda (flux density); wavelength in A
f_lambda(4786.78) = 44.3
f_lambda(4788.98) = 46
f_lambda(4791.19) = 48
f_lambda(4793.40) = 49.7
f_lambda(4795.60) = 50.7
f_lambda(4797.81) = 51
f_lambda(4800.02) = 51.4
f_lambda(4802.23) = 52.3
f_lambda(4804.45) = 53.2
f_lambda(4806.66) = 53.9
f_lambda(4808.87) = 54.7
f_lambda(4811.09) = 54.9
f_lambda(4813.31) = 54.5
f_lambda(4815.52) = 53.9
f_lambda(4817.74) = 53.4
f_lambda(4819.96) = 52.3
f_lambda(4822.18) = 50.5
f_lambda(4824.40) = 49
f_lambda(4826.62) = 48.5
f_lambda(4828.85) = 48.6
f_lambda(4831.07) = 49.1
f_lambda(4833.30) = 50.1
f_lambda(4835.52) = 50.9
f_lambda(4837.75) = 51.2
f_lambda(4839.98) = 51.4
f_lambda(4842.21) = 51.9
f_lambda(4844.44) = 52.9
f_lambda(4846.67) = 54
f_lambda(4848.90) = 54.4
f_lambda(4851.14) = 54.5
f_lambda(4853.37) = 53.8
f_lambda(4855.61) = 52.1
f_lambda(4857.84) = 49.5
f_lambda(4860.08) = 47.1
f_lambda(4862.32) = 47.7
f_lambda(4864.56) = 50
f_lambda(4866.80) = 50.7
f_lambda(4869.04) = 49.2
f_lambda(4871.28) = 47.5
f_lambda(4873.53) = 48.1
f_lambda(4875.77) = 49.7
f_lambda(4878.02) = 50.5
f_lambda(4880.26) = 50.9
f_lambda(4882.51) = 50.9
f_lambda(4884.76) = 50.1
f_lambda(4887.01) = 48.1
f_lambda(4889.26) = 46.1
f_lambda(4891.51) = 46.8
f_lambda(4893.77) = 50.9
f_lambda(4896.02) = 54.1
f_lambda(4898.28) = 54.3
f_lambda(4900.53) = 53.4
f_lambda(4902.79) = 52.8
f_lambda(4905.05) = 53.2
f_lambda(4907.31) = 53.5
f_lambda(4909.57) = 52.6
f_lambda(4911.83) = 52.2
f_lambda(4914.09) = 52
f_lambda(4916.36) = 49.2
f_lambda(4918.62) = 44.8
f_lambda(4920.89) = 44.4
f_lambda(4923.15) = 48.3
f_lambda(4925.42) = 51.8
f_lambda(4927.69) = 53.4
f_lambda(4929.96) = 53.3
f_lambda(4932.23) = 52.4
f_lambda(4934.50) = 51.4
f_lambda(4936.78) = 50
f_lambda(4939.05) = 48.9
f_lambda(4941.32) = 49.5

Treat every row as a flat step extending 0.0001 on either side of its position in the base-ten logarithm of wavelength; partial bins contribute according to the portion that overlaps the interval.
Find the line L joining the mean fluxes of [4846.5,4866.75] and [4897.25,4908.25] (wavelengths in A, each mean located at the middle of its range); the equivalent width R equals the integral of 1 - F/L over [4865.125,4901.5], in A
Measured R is 1.7 A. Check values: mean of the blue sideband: 51.3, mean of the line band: 50.1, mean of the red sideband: 53.4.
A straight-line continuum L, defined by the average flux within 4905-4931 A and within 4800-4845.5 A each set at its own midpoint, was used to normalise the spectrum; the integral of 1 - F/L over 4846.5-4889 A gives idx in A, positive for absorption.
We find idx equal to 0.80 A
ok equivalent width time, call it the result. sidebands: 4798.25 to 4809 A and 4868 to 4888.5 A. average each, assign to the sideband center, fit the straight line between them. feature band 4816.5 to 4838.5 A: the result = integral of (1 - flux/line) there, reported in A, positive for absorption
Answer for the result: 0.6 A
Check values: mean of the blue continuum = 52.8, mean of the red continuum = 49.4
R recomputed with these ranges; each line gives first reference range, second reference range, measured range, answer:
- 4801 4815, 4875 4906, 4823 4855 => 0.77 A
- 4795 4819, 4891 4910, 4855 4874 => 1.34 A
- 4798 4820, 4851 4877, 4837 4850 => -0.39 A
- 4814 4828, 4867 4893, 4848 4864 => -0.41 A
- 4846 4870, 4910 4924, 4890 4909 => -1.09 A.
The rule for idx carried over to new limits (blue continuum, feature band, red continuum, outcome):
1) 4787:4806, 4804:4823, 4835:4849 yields -1.0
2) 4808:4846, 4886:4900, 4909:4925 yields -0.1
